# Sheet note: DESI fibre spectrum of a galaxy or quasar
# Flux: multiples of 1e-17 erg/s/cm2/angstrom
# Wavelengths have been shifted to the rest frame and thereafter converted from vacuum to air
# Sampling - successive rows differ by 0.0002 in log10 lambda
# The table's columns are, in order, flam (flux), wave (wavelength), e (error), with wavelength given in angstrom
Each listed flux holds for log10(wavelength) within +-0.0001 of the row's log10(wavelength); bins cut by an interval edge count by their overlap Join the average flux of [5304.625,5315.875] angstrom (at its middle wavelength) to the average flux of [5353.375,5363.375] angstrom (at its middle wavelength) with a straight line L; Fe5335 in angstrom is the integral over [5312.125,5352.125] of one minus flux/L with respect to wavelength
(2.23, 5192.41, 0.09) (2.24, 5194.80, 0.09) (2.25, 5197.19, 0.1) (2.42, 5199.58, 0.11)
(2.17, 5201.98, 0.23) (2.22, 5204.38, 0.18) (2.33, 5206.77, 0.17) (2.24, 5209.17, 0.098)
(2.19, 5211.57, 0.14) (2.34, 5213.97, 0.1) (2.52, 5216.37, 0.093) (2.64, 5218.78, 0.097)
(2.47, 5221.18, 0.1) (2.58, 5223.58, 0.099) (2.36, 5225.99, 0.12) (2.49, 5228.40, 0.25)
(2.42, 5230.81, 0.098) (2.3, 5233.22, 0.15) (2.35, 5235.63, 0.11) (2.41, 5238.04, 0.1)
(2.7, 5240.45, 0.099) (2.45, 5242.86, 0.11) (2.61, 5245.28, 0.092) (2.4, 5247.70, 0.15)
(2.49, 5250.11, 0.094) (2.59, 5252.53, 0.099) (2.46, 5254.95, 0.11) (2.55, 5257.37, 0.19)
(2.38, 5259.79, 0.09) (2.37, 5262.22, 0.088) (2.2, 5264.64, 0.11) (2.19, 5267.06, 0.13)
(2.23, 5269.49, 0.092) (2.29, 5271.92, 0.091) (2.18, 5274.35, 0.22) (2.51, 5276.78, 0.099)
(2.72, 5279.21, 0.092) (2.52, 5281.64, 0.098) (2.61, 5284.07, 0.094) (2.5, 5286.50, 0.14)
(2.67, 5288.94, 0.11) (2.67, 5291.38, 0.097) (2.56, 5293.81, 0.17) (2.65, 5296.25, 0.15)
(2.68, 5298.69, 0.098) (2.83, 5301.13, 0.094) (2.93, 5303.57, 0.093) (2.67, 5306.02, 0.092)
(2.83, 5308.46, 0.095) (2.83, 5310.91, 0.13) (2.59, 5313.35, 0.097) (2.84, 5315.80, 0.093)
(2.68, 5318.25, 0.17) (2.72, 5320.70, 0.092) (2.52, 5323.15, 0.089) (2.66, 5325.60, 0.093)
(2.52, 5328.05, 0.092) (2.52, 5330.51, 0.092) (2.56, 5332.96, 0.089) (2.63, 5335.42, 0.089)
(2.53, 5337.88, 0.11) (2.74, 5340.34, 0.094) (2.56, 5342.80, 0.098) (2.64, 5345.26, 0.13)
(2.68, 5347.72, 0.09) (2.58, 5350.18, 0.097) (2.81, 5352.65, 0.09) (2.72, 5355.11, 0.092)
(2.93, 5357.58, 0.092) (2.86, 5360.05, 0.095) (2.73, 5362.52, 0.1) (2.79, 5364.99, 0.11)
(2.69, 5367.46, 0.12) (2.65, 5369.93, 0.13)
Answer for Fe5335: 2.1 angstrom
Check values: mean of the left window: 2.74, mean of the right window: 2.81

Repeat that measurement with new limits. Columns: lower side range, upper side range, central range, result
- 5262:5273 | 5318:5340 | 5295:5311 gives -2.1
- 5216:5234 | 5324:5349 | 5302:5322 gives -1.5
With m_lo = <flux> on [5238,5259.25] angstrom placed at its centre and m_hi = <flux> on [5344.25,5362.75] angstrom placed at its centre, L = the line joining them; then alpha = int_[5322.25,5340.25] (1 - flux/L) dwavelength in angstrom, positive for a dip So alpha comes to 0.8 angstrom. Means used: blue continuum 2.52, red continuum 2.75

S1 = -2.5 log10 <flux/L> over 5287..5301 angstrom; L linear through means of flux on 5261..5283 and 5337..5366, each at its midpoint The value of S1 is -0.083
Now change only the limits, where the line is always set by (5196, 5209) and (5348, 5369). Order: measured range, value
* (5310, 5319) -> -0.05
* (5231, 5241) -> -0.02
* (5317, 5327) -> 0.00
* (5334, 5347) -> 0.03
